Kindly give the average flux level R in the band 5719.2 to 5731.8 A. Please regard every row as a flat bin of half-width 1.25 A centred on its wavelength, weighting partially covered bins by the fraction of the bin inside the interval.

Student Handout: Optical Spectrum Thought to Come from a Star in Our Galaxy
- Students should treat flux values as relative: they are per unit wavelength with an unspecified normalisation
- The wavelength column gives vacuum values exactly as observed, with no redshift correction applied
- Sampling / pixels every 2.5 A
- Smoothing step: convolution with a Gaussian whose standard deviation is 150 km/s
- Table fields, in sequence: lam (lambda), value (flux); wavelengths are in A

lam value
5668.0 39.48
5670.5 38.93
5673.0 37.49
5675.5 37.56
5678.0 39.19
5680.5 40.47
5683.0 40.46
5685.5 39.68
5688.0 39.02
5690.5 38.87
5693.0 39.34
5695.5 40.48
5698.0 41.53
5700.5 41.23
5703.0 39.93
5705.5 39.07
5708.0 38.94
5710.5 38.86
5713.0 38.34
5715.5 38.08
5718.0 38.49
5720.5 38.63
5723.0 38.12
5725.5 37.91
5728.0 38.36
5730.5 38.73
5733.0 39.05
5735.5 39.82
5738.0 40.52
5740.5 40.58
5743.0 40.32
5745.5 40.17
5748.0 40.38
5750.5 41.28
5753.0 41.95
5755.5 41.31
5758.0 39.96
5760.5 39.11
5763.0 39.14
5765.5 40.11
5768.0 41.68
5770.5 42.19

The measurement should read 38.4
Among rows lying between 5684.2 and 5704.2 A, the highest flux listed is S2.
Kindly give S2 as 41.53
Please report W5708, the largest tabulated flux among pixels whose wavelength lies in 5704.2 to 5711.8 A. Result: 39.07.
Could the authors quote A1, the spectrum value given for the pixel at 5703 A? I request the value 39.93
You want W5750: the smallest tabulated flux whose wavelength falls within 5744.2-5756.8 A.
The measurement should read 40.17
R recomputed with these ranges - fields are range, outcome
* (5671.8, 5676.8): 37.5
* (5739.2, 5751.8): 40.6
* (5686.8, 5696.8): 39.4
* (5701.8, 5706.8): 39.5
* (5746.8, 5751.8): 40.8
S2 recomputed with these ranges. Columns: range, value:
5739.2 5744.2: 40.58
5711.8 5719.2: 38.49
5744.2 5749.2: 40.38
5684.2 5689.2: 39.68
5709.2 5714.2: 38.86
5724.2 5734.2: 39.05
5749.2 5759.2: 41.95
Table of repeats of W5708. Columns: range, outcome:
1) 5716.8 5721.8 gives 38.63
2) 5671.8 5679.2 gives 39.19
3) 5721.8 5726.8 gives 38.12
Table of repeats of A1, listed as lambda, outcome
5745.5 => 40.17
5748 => 40.38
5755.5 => 41.31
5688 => 39.02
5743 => 40.32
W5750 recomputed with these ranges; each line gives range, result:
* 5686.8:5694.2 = 38.87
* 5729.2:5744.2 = 38.73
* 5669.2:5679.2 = 37.49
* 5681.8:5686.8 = 39.68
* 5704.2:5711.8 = 38.86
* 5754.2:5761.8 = 39.11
